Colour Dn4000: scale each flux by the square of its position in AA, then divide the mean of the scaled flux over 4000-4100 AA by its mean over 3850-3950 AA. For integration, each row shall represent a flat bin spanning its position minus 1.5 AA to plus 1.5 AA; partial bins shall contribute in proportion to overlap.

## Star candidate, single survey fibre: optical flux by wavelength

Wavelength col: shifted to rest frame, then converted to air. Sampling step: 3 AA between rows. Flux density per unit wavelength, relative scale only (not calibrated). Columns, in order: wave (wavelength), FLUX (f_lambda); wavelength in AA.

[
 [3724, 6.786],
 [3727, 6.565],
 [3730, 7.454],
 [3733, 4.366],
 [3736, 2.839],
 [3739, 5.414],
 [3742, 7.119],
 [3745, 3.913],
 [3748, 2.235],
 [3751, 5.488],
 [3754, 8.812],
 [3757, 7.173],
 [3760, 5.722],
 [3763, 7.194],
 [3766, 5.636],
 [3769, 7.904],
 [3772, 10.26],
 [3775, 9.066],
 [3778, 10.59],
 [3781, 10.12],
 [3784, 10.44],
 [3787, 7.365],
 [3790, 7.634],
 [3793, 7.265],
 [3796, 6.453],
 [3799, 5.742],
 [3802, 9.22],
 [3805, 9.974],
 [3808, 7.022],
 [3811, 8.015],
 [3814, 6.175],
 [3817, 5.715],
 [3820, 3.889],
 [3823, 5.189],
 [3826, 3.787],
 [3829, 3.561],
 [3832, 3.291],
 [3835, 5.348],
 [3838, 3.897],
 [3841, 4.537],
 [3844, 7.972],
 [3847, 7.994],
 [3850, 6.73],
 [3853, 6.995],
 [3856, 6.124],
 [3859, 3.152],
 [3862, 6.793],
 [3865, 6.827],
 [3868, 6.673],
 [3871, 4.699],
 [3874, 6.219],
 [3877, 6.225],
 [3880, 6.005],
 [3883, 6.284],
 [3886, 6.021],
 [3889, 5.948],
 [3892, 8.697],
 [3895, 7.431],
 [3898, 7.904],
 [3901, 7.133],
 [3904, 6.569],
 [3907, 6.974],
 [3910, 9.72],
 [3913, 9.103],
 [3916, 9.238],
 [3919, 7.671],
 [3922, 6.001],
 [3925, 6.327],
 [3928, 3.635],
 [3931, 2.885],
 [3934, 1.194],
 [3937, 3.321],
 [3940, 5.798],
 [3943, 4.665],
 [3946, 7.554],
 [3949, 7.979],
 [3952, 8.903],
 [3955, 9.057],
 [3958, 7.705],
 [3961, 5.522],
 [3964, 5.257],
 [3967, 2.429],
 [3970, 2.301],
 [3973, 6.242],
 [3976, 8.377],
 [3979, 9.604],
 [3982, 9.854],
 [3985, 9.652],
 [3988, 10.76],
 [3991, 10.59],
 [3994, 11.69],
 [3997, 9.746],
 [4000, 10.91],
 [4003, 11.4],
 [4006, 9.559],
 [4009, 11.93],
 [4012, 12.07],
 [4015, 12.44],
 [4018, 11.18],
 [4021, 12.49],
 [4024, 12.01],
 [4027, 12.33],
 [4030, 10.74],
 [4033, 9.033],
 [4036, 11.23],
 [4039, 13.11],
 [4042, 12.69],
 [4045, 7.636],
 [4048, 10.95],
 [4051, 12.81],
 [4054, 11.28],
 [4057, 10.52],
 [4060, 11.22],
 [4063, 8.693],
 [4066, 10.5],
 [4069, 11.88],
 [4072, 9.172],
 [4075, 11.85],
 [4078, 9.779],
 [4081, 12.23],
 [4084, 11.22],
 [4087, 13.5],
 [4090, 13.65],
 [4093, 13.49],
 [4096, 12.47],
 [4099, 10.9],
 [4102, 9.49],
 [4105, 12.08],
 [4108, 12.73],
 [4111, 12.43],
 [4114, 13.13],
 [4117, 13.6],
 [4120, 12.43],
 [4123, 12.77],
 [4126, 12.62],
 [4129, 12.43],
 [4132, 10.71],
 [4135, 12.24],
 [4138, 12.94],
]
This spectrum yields 1.95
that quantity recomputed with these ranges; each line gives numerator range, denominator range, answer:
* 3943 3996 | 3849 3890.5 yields 1.36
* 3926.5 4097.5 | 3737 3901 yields 1.60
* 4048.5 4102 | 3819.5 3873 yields 2.35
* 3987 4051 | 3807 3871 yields 2.17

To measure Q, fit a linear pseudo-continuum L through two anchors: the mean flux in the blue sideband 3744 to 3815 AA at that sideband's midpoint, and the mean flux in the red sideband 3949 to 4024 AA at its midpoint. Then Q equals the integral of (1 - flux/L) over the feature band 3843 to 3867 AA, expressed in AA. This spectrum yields 4.64 AA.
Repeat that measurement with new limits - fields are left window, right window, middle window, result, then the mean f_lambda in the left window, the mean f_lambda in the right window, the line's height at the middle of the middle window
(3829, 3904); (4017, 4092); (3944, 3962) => 1.6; 6.16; 11.3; 8.52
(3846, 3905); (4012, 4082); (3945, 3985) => 8.2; 6.51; 11.1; 8.92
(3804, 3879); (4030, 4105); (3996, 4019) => -3.2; 5.85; 11.2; 9.8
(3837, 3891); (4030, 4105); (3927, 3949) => 9.9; 6.11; 11.2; 7.97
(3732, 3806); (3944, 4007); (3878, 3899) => 2.5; 7.12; 8.3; 7.8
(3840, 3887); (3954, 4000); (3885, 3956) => 4.4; 6.22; 8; 7.12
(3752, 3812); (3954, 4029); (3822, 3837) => 7.5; 8.06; 9.42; 8.37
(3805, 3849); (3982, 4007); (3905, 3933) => 5.1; 5.63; 10.5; 8.31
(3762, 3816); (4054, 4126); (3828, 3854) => 9.4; 8.1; 11.7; 8.73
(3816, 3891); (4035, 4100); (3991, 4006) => -1.9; 5.61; 11.4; 9.54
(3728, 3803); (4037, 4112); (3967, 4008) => 4.7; 7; 11.4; 10.2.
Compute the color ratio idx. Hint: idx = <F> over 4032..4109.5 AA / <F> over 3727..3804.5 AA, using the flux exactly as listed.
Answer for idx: 1.6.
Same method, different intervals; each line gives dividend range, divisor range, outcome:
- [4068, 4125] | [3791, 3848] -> 1.99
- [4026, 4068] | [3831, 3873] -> 1.87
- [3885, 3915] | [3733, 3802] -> 1.09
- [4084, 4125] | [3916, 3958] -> 2.09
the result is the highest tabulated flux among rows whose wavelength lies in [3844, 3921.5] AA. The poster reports 9.72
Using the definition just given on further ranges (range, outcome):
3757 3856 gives 10.59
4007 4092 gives 13.65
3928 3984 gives 9.854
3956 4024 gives 12.49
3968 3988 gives 10.76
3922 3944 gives 6.327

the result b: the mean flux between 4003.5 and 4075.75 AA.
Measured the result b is 11.1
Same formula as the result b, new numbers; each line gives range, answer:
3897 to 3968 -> 6.37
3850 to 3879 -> 6.01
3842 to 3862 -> 6.47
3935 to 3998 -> 7.41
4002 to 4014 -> 11.3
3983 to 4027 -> 11.2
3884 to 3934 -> 6.77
